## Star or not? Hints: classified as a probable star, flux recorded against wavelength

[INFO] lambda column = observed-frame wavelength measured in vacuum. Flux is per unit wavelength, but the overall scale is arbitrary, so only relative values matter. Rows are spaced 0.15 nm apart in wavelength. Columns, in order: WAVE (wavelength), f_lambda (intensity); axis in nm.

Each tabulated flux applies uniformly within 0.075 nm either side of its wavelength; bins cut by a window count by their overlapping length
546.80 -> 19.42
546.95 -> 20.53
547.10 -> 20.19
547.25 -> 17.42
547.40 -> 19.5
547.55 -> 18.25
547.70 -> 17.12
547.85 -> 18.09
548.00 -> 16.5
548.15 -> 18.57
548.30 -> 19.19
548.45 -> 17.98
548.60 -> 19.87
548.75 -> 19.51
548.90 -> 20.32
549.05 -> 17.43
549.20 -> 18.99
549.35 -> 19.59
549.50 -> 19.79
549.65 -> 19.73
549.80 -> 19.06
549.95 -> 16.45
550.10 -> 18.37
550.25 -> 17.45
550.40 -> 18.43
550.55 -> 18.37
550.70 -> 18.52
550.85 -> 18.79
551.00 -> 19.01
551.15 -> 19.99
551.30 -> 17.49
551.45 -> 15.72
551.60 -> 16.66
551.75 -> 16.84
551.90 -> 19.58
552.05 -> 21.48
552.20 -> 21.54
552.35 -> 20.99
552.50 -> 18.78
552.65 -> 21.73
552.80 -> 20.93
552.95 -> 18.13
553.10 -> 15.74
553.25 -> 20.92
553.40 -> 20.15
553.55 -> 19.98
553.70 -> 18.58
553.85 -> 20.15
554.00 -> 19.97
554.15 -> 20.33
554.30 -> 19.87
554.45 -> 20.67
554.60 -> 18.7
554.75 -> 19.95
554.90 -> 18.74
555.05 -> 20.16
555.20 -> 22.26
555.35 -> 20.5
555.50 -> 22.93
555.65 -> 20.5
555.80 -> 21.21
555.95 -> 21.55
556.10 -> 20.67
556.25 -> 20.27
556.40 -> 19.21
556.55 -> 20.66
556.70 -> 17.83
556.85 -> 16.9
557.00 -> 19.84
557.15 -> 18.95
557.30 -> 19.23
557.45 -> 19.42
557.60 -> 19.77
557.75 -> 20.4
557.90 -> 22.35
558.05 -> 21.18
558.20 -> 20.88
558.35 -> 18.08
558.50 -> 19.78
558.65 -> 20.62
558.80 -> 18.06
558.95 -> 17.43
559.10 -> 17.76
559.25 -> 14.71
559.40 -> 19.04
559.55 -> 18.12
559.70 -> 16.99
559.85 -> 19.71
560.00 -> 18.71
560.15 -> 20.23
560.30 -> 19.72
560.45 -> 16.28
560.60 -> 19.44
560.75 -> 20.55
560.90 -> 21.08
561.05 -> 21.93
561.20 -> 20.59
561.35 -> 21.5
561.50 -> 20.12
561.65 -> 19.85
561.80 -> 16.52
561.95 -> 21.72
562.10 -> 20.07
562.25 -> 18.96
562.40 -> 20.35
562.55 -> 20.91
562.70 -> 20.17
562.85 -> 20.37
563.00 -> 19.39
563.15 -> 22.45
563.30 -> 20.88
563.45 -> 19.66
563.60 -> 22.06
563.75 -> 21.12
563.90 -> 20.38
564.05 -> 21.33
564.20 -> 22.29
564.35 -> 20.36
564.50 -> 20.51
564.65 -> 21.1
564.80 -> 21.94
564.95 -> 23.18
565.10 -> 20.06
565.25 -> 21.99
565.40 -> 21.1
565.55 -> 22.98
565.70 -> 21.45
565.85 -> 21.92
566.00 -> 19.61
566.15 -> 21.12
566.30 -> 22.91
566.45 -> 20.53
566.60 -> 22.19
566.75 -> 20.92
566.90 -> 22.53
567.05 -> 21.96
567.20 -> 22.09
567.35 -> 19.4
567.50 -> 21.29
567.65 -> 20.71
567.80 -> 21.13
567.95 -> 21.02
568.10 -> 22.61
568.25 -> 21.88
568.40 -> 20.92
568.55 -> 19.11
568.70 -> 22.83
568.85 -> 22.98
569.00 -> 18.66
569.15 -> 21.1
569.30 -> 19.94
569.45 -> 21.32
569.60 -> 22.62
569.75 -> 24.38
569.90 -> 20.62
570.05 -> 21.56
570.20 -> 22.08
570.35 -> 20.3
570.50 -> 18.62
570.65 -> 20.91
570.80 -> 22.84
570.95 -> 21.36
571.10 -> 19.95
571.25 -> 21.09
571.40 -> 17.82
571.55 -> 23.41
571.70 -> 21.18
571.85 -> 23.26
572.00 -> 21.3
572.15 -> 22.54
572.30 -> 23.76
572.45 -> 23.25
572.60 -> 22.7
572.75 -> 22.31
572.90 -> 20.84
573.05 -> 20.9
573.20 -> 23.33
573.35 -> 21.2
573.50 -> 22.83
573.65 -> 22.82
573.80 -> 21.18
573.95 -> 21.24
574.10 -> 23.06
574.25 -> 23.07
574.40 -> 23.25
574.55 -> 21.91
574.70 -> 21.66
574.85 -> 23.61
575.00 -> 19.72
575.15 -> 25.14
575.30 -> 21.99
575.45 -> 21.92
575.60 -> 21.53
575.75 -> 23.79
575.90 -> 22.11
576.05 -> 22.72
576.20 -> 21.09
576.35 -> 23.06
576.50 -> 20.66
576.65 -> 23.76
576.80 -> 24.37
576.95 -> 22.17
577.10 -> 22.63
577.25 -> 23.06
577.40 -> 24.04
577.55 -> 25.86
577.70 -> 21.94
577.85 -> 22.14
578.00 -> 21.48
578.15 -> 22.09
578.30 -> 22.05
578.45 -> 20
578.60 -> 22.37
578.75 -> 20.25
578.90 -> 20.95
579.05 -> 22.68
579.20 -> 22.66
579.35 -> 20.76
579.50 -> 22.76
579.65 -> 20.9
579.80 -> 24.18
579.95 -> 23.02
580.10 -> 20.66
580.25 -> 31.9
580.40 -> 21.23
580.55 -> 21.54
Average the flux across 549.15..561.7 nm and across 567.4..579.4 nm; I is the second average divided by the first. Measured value 1.1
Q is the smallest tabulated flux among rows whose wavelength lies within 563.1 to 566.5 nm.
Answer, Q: 19.61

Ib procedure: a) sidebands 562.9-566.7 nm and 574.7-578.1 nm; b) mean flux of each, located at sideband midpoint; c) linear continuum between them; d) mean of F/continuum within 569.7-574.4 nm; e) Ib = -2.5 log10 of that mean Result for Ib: 0.02 mag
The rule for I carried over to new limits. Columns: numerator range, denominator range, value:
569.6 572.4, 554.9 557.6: 1.07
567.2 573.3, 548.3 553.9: 1.13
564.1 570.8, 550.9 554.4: 1.10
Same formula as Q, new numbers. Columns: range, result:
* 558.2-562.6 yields 14.71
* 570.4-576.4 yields 17.82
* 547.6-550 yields 16.45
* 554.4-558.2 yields 16.9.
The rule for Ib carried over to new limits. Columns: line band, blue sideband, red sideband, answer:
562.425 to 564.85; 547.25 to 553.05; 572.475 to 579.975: -0.02 mag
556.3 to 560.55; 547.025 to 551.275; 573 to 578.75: 0.05 mag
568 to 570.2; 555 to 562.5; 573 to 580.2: -0.01 mag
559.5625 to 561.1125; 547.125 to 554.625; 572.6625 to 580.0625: 0.04 mag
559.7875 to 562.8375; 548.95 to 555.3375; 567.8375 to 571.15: 0.02 mag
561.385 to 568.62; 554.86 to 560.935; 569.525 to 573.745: -0.01 mag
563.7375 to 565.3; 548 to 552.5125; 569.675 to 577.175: -0.03 mag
